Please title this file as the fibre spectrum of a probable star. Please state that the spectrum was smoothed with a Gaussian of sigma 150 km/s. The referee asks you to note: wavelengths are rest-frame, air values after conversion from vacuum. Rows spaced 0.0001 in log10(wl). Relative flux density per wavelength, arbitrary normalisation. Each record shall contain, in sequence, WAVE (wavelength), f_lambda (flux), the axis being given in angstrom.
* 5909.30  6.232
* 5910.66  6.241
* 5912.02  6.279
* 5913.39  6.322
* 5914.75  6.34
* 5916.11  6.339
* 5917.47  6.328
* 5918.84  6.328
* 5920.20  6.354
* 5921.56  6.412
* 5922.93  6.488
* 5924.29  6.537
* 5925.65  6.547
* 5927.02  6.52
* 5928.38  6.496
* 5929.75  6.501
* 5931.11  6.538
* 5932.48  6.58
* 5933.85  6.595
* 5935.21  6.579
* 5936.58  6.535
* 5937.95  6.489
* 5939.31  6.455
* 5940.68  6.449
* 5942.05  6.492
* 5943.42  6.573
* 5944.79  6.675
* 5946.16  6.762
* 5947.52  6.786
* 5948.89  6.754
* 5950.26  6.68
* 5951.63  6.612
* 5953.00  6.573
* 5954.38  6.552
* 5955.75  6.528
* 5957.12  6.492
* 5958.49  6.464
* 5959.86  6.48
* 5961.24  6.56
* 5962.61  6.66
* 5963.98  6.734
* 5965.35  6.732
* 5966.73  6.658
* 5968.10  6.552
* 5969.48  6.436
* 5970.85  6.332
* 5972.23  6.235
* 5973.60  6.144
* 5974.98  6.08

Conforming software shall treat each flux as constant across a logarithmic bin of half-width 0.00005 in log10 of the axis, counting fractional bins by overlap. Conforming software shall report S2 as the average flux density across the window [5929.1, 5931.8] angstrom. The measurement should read 6.52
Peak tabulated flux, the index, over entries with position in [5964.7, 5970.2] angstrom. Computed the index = 6.732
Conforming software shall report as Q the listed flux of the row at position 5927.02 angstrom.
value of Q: 6.52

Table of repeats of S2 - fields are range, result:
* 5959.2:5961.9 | 6.5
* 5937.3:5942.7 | 6.47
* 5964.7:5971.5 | 6.54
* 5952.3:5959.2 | 6.52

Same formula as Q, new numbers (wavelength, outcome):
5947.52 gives 6.786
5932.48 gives 6.58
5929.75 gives 6.501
